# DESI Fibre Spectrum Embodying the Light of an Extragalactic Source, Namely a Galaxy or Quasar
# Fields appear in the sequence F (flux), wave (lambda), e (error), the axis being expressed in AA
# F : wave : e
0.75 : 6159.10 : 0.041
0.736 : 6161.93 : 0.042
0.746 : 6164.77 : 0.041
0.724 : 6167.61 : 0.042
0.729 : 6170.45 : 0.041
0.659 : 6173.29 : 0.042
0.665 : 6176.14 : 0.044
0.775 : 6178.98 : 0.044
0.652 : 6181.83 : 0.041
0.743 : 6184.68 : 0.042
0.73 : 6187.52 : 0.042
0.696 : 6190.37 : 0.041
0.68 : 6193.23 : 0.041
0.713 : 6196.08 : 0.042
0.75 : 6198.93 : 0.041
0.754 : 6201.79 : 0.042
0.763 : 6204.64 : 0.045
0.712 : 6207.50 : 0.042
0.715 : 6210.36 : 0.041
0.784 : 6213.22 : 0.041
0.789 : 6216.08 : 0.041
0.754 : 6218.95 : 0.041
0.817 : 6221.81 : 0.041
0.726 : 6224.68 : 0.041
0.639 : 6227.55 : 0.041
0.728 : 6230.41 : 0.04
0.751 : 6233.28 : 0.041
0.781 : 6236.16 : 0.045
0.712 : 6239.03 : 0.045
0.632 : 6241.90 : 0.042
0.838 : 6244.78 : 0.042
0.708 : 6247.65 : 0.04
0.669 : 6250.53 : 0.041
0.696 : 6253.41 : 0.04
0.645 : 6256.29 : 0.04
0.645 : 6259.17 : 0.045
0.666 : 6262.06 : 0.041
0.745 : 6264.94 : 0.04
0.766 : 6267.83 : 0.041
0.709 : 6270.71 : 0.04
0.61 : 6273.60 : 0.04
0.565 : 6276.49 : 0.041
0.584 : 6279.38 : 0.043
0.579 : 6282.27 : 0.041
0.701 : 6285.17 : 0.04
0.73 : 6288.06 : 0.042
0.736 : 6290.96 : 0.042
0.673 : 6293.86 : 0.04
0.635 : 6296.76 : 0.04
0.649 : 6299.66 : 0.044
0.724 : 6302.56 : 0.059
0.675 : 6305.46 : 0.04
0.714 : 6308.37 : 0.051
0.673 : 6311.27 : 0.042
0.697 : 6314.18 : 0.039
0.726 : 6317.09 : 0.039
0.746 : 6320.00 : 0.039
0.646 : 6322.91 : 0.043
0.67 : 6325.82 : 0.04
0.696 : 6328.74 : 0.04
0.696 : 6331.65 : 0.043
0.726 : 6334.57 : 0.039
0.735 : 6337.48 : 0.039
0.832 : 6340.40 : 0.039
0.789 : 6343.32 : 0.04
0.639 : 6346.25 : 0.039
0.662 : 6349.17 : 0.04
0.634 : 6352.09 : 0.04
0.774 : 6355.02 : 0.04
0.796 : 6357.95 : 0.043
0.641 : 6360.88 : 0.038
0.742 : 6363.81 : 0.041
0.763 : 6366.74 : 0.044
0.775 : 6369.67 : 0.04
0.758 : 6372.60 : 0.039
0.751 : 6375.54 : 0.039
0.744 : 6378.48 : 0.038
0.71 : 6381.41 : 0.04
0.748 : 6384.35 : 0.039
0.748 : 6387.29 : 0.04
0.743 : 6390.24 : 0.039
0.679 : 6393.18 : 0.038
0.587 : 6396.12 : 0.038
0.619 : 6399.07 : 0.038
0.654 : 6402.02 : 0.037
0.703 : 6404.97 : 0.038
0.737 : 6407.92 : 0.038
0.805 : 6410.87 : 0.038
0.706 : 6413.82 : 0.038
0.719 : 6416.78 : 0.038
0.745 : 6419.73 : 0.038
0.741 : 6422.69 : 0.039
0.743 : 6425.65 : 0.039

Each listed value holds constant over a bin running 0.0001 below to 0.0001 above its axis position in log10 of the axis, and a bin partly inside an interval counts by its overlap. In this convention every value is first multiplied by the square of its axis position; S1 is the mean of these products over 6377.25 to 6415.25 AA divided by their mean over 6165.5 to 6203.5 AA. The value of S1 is 1.06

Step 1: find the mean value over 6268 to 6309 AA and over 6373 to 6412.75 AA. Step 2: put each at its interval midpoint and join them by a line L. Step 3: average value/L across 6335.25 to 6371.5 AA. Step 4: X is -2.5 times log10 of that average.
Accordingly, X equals -0.06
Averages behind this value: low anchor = 0.665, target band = 0.732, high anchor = 0.711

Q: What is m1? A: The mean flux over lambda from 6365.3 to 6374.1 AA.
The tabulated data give 0.765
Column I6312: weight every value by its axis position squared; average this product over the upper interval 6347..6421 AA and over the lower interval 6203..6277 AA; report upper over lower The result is 1.05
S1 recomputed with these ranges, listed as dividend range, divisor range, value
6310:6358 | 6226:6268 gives 1.04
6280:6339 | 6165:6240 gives 0.98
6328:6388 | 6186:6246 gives 1.04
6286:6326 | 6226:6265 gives 1.01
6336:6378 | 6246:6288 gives 1.14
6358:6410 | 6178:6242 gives 1.03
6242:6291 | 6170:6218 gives 0.96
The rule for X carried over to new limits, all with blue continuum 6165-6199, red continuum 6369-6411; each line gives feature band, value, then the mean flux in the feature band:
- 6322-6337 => 0.03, 0.692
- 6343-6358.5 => 0.01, 0.705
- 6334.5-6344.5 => -0.09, 0.777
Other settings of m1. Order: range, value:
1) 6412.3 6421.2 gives 0.724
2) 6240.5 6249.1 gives 0.726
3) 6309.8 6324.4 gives 0.698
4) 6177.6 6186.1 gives 0.723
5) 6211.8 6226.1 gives 0.774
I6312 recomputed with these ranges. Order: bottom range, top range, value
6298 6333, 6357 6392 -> 1.09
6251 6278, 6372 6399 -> 1.10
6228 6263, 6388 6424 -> 1.05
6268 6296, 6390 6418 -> 1.09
